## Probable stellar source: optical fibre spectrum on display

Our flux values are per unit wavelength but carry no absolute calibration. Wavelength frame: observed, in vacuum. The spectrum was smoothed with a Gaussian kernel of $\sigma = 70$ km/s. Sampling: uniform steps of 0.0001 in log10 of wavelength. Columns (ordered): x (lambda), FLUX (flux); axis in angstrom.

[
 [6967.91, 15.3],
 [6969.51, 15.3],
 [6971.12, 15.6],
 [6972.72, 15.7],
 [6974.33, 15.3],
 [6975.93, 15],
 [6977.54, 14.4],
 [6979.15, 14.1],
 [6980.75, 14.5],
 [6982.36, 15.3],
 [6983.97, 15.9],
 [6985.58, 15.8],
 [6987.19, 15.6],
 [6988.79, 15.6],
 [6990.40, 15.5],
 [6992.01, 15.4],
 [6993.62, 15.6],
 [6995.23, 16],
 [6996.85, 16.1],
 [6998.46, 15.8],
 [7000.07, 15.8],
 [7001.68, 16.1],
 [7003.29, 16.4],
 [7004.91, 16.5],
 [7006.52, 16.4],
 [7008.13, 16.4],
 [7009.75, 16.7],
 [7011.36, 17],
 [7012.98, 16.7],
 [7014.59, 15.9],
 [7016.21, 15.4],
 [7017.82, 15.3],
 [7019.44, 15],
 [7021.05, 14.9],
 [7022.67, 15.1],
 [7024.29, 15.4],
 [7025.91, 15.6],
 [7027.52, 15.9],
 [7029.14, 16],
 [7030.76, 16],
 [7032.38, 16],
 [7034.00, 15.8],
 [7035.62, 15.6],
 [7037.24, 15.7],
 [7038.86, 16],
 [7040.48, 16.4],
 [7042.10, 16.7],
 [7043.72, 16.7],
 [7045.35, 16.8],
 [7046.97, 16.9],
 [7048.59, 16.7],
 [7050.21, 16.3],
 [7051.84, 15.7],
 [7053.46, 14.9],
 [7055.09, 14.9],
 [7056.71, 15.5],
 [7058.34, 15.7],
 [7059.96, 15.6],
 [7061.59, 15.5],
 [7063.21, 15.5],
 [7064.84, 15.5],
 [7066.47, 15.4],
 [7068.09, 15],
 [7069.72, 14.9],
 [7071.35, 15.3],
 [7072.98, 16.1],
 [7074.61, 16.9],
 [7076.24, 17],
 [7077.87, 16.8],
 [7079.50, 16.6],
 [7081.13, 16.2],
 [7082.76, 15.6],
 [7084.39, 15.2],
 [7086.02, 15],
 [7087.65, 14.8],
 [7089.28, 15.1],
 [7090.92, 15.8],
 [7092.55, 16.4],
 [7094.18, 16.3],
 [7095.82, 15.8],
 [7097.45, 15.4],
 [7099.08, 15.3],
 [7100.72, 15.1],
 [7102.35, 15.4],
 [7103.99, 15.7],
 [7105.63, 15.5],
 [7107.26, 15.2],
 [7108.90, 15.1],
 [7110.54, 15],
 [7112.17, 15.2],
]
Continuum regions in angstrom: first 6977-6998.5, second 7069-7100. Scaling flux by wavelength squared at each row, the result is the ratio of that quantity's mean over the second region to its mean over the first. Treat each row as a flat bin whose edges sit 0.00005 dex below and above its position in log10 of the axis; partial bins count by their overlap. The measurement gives 1.06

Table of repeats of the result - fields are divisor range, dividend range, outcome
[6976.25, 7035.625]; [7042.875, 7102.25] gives 1.02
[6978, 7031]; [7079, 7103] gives 1.02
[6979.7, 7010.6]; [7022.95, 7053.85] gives 1.03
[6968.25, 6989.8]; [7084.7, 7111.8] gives 1.05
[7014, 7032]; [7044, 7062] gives 1.03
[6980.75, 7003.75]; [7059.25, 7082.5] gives 1.03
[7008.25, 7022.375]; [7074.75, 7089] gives 1.02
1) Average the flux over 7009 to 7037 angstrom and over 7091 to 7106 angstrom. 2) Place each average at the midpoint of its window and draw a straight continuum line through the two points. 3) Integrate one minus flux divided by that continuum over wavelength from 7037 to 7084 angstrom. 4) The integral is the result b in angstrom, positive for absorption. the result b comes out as -0.69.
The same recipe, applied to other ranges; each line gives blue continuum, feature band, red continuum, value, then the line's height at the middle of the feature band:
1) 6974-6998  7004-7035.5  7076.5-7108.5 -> -0.9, 15.4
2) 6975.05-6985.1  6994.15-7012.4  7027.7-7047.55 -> -1.0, 15.4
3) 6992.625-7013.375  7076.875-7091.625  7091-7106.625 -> 0.1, 15.8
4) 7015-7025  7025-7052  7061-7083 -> -1.3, 15.4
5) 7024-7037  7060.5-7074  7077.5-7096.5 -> 0.3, 15.8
